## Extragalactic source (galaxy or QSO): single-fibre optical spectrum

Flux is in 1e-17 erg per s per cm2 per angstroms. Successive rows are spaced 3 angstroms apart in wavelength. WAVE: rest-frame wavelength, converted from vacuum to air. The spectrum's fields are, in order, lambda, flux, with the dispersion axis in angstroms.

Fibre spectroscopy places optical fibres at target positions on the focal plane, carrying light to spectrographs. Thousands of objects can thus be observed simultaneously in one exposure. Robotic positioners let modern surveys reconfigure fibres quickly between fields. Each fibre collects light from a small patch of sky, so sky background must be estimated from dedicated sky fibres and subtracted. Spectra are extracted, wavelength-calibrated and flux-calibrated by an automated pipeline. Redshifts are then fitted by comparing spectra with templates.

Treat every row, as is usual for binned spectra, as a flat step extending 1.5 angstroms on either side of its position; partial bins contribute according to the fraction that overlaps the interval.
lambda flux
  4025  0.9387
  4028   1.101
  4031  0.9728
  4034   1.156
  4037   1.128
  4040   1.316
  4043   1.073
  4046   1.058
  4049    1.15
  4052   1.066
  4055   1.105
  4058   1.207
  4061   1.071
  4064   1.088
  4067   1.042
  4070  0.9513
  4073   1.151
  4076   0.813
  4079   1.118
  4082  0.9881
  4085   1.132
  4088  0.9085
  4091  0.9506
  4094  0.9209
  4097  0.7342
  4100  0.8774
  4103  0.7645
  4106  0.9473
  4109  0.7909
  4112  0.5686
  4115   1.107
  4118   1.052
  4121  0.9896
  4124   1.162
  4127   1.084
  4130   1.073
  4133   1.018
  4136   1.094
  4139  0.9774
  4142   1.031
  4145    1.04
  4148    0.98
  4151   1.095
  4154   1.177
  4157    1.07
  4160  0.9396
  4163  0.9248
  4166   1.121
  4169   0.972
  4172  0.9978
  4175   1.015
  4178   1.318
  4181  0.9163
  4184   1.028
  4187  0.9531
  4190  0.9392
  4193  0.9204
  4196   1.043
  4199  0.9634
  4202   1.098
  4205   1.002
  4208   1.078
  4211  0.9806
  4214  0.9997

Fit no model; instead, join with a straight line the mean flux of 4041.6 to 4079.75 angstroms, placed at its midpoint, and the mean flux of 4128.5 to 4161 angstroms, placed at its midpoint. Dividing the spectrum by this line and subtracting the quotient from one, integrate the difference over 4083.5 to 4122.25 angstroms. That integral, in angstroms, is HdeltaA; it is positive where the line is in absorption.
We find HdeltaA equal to 5.7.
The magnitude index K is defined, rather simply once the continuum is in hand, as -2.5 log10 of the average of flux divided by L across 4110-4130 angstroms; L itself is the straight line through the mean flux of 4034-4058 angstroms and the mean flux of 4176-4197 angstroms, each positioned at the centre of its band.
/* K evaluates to 0.08 mag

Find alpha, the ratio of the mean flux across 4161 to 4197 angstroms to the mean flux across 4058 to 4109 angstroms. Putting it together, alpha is 1.04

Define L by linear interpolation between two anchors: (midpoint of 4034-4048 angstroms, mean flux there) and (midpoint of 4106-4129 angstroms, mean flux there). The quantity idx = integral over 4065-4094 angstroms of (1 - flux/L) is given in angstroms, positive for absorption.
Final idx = 1.4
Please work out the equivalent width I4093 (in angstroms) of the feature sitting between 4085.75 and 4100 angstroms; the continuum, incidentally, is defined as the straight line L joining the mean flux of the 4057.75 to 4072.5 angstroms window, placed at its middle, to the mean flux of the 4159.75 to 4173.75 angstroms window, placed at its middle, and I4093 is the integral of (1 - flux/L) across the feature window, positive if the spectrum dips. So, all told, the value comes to 2.1 angstroms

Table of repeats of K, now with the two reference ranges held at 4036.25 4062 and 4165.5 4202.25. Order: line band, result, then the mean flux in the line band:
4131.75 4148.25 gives 0.03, 1.03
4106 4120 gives 0.21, 0.891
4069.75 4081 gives 0.10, 1.01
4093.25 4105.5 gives 0.30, 0.828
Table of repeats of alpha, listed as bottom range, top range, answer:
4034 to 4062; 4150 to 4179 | 0.93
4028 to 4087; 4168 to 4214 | 0.94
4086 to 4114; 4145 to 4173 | 1.23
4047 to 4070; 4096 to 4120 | 0.79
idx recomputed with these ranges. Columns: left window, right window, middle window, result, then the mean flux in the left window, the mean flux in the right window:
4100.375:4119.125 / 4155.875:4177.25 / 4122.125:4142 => -2.97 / 0.868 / 1.02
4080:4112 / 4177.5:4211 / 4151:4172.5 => -1.40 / 0.889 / 1.01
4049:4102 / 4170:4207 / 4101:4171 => 1.03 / 1.01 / 1.02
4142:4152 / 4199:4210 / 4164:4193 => 0.48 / 1.03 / 1.04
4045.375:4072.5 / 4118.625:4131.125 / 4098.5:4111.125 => 2.89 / 1.09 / 1.08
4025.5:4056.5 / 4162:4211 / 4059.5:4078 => 1.16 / 1.11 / 1.02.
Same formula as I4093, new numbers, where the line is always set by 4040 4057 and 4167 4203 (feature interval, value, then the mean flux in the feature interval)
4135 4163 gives 0.1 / 1.04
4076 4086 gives 0.5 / 1.04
